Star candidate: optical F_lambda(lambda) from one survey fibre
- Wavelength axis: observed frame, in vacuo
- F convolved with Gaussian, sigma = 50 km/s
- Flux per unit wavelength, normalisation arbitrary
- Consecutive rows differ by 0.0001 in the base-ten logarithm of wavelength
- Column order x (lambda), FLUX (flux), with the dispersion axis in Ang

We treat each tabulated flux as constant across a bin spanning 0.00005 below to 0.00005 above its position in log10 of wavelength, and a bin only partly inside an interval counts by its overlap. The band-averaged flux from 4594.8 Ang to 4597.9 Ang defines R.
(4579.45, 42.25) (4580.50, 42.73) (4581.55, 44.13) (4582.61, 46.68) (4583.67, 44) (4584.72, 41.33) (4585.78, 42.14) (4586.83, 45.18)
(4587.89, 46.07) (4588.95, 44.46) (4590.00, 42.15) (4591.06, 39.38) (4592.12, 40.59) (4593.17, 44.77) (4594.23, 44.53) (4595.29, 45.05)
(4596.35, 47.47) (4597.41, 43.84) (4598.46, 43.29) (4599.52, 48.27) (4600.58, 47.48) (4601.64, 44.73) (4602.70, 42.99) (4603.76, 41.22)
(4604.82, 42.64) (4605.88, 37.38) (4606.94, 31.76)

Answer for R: 45.4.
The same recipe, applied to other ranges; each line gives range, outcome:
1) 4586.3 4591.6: 43.4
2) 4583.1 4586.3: 42.5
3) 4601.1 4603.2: 43.9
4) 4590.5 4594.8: 42.3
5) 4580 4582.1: 43.5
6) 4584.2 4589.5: 43.8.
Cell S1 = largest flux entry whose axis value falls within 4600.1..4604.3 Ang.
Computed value 47.48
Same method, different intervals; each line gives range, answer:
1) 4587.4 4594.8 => 46.07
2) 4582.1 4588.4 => 46.68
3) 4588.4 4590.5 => 44.46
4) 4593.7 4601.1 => 48.27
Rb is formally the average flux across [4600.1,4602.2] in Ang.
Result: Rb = 46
